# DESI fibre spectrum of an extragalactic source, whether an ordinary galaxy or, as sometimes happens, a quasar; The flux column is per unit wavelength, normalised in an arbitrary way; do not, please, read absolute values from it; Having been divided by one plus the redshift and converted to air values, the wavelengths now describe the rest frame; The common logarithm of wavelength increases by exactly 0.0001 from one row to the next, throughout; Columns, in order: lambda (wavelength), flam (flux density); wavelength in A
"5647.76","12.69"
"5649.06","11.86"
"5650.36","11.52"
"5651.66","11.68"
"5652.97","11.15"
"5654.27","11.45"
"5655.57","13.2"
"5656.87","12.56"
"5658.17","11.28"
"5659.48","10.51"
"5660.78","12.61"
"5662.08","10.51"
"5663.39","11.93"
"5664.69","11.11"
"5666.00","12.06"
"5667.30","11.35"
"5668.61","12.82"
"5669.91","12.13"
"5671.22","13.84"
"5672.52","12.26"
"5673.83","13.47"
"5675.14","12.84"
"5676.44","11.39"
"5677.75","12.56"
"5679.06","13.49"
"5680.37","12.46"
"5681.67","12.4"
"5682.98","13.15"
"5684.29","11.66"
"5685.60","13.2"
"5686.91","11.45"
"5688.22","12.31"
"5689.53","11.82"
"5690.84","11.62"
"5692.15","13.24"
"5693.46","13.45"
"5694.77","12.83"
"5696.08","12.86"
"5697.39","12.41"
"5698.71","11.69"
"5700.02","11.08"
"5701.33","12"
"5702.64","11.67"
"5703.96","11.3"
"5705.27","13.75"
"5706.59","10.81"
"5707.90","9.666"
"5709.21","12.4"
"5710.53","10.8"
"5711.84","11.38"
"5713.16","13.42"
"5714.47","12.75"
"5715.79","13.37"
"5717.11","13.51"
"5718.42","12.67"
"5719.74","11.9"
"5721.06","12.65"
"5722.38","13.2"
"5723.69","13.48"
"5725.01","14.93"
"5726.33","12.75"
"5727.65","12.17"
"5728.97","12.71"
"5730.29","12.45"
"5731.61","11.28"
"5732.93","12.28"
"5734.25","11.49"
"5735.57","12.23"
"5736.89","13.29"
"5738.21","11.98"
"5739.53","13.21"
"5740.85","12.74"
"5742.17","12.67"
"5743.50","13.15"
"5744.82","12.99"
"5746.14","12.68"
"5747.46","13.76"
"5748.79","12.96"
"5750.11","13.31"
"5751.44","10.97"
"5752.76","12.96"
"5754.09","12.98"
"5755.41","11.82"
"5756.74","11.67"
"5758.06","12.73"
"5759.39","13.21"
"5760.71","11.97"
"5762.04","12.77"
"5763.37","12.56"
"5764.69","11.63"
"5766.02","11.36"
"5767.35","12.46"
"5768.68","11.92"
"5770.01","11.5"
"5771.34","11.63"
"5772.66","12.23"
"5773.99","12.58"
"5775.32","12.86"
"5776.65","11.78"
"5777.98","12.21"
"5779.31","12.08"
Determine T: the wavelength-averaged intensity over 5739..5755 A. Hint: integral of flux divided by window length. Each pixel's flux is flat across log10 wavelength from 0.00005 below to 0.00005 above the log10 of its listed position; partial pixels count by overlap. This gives 12.8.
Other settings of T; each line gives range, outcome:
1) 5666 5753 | 12.5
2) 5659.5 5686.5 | 12.3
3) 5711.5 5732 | 12.8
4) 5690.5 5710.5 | 12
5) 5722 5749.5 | 12.8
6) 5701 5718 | 12.1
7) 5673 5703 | 12.4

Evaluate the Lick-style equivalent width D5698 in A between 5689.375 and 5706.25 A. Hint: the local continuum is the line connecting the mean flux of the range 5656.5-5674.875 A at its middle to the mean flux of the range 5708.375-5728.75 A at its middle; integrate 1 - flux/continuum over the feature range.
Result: 0.2 A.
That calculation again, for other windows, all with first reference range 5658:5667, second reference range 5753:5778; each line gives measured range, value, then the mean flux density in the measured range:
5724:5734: -0.6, 12.6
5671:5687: -1.5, 12.6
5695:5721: -0.7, 12.1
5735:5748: -0.9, 12.9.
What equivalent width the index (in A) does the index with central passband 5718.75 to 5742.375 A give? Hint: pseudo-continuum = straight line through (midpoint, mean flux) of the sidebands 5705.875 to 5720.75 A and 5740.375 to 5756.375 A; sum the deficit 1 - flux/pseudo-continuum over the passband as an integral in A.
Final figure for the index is -0.5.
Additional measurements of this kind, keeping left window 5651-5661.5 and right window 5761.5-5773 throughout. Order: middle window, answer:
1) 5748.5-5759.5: -0.45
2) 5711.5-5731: -1.63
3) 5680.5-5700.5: -0.84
